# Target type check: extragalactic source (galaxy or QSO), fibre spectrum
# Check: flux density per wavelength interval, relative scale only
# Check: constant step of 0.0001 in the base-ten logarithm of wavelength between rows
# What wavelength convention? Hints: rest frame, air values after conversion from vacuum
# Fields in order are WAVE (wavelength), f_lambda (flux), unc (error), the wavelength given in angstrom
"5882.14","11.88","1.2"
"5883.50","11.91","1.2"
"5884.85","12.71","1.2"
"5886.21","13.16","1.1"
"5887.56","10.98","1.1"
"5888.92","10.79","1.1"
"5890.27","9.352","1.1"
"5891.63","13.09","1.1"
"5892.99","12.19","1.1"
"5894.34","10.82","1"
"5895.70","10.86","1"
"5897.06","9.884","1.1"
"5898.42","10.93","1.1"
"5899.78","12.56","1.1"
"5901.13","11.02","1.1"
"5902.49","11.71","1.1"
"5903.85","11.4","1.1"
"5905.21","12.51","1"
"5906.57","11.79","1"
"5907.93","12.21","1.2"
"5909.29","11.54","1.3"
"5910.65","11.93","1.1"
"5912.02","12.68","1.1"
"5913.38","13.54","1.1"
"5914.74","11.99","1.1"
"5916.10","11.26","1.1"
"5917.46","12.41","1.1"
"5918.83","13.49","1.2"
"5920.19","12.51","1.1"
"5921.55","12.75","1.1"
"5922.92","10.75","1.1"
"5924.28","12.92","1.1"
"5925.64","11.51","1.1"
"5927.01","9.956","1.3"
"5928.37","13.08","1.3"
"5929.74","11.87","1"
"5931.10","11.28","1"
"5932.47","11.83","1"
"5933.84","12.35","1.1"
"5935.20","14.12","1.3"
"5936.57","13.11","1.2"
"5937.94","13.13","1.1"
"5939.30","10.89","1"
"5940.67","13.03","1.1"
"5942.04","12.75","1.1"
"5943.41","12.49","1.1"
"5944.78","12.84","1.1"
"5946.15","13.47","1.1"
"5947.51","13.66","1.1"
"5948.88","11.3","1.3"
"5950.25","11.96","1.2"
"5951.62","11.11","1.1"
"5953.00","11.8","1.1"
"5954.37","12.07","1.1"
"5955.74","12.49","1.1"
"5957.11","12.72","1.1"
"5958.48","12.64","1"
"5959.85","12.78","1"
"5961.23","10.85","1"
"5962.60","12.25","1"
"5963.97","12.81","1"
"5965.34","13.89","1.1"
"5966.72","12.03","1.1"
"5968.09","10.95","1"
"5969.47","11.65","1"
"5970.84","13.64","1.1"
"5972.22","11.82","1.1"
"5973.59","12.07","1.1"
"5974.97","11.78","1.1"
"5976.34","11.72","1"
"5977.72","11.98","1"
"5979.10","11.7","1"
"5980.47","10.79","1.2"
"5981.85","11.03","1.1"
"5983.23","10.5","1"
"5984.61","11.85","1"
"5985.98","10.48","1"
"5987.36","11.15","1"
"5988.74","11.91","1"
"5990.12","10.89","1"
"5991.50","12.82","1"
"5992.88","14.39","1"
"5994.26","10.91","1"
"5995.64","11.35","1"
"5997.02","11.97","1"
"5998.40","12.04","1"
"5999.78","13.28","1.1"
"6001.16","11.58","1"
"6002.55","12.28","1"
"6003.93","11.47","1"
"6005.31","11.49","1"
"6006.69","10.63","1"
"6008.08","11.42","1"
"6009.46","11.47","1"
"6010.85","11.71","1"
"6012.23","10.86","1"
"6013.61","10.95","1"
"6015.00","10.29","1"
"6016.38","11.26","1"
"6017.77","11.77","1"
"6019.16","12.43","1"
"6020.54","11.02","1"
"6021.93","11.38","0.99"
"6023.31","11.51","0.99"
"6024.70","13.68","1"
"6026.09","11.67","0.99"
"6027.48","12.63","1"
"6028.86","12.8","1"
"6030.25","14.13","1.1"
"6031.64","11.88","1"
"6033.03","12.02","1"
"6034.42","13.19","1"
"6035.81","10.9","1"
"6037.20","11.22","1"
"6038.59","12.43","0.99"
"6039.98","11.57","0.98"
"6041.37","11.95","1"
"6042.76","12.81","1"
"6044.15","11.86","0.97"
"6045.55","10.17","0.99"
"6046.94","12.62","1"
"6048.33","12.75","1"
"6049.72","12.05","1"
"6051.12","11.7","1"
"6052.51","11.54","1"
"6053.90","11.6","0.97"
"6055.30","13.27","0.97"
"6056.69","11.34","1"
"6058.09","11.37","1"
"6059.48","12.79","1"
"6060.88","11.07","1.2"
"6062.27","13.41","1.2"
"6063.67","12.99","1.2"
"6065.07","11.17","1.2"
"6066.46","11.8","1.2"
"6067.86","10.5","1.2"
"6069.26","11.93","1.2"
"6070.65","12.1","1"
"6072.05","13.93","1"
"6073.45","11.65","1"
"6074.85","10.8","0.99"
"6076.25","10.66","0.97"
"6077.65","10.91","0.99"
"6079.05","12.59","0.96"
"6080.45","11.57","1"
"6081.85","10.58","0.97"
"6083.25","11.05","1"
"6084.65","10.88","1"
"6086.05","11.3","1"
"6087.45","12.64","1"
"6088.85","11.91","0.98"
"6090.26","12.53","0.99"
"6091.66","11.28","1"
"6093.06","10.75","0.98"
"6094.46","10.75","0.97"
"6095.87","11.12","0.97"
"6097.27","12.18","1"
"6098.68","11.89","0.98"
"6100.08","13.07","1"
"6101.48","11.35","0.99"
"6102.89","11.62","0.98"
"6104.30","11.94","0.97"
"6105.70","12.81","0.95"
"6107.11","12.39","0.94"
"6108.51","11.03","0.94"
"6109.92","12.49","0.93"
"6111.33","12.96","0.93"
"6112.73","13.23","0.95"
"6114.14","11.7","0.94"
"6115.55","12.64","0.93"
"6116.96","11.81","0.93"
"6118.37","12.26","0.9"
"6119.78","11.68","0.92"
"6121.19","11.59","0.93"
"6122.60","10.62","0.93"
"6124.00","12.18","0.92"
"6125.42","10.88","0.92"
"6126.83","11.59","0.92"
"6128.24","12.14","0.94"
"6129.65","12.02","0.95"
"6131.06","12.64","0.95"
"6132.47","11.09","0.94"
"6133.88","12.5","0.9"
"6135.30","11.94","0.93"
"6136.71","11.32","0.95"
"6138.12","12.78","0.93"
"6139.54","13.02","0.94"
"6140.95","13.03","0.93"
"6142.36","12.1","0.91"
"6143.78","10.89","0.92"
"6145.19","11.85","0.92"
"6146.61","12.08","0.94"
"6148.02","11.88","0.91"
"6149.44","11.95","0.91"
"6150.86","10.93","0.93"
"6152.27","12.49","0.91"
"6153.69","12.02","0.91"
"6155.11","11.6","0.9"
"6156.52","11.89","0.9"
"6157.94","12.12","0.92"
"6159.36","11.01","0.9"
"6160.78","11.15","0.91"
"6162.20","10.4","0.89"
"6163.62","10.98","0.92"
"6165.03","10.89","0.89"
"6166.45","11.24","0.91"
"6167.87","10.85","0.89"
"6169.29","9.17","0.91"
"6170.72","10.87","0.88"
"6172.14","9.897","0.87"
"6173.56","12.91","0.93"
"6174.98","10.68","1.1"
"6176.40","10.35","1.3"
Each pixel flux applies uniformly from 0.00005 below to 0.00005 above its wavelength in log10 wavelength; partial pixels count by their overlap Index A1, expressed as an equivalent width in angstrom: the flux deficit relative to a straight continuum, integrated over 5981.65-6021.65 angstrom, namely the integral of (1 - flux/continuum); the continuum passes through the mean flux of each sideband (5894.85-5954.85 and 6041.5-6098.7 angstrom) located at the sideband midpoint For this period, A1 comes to 1.2 angstrom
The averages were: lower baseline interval 12.1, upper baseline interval 11.8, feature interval 11.6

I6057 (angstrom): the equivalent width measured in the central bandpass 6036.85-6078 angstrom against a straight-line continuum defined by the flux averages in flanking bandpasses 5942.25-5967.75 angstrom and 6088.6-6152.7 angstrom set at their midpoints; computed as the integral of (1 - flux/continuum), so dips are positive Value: 0.8 angstrom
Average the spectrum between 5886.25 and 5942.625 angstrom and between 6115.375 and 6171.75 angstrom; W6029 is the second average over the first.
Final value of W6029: 1.0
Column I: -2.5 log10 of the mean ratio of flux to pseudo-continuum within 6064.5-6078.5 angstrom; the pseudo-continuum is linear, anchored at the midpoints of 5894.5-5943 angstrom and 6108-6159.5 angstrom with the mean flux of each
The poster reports 0.04 mag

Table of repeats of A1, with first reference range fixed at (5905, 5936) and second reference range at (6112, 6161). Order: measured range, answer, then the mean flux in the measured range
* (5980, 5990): 0.8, 11.1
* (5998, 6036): 0.6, 11.9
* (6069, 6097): 1.0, 11.6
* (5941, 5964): -0.4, 12.3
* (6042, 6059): 0.1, 11.9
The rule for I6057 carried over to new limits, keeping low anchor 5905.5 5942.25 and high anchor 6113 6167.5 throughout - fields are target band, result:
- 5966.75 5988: 1.0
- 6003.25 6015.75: 0.9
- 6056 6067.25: 0.0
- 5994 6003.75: 0.1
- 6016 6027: 0.1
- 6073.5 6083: 0.6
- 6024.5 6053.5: -0.4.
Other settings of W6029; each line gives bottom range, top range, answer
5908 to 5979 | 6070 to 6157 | 0.97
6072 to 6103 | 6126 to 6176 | 1.00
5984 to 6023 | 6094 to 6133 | 1.03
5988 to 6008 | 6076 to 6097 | 0.96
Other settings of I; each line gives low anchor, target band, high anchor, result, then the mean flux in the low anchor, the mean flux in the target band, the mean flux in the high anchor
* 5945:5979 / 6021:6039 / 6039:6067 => -0.017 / 12.2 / 12.2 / 12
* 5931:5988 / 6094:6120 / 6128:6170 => -0.027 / 12.1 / 12.1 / 11.7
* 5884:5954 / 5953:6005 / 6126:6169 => -0.001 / 12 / 12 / 11.7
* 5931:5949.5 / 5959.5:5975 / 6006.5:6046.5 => 0.014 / 12.6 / 12.2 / 11.8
